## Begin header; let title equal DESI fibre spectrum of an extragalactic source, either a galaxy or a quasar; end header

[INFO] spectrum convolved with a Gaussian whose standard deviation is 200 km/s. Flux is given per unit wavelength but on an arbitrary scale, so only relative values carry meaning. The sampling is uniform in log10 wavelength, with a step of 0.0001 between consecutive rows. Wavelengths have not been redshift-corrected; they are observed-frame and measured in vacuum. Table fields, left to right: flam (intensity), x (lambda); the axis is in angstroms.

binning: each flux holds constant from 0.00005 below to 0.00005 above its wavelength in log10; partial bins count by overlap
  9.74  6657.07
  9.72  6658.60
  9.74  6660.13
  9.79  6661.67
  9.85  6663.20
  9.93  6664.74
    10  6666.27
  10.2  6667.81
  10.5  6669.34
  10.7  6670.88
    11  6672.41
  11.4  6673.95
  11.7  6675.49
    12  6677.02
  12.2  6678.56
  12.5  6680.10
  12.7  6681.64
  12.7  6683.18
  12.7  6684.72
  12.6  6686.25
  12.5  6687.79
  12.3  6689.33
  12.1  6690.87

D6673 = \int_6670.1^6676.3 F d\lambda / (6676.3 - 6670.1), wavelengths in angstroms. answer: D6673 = 11.2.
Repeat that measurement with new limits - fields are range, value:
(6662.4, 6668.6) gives 10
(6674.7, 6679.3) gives 12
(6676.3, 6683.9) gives 12.4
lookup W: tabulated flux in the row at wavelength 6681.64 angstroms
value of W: 12.7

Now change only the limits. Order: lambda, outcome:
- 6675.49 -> 11.7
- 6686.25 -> 12.6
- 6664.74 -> 9.93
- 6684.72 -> 12.7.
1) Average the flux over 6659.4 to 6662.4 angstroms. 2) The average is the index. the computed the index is 9.74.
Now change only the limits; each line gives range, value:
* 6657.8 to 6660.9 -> 9.74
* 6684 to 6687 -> 12.7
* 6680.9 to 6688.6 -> 12.6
